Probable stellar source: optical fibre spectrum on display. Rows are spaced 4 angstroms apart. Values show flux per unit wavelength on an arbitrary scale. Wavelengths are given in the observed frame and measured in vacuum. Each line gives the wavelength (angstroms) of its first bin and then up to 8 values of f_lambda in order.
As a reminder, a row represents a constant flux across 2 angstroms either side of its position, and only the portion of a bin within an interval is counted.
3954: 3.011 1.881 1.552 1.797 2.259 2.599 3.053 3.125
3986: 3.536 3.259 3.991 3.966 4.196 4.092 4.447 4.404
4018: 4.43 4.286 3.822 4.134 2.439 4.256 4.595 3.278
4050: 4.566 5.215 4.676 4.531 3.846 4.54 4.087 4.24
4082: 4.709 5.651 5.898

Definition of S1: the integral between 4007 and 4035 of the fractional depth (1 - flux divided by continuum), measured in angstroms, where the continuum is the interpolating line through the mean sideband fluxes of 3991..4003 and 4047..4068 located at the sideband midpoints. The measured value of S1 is 0.8 angstroms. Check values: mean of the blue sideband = 3.97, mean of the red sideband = 4.51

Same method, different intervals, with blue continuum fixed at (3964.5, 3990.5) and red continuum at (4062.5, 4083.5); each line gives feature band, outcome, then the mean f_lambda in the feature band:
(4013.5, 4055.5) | -4.8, 4.11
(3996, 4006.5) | -3.0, 4.08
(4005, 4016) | -3.4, 4.33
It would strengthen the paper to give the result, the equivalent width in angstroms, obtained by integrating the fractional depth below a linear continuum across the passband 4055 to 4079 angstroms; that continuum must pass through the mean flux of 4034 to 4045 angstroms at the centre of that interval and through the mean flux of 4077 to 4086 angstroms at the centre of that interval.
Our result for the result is 0.6 angstroms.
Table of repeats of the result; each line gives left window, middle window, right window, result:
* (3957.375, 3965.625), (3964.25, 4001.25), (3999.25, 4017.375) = -2.8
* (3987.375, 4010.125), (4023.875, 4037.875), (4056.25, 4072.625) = 1.9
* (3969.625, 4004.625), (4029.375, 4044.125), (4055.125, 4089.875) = 1.0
